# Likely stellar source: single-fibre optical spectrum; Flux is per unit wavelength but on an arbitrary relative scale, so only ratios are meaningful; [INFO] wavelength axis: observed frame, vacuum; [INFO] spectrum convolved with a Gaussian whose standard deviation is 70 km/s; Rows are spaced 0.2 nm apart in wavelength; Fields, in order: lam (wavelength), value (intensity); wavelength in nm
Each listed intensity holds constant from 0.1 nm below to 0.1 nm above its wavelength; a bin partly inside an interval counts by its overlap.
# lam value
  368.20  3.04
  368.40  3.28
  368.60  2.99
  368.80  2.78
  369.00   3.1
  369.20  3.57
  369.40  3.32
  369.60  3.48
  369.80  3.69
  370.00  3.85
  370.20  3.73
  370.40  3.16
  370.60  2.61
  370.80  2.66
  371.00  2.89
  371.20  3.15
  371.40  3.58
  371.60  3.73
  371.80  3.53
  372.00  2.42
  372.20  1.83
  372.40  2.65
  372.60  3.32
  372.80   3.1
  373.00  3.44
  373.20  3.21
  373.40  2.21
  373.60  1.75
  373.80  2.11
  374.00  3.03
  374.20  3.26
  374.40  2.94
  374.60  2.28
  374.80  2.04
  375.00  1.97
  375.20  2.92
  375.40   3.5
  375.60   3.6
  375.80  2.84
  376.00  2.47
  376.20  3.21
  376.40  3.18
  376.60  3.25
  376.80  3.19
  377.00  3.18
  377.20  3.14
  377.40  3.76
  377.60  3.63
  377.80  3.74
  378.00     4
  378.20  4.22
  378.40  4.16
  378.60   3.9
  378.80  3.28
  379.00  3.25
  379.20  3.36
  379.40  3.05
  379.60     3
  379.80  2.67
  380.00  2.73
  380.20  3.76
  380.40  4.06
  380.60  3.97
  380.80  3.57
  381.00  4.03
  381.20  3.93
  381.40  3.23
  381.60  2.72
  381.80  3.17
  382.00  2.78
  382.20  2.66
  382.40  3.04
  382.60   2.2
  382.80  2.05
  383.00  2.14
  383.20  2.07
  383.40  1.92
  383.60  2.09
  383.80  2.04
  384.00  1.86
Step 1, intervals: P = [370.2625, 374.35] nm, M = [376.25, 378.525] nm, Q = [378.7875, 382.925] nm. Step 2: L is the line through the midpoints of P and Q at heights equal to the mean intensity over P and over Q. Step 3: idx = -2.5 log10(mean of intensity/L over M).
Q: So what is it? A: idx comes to -0.17 mag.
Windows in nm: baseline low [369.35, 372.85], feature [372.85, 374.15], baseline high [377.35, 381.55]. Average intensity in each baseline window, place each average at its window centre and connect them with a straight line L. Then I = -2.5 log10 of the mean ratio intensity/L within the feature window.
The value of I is 0.22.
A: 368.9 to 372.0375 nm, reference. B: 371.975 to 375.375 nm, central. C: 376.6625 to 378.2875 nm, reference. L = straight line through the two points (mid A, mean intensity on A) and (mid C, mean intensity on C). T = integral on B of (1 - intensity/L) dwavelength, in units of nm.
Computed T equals 0.78 nm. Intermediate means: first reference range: 3.3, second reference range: 3.59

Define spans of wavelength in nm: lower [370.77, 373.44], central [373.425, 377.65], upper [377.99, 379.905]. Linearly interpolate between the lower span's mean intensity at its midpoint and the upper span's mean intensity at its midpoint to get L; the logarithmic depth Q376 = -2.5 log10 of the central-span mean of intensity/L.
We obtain 0.12 mag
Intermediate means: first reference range 3.01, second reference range 3.46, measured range 2.9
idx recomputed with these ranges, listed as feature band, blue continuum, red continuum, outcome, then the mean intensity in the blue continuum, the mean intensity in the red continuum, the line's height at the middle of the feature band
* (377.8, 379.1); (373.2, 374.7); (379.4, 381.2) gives -0.18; 2.56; 3.48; 3.21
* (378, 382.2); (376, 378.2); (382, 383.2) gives -0.20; 3.42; 2.42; 2.87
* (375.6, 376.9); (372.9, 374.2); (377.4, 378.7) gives 0.12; 2.67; 3.93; 3.43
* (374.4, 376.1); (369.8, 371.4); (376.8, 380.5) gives 0.23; 3.21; 3.49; 3.37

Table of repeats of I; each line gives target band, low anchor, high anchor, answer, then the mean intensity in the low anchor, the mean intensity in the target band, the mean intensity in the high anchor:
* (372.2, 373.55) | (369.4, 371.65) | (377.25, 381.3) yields 0.19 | 3.31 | 2.86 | 3.6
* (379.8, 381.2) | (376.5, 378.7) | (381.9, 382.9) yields -0.22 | 3.65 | 3.63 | 2.55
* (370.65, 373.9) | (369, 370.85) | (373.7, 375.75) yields 0.08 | 3.35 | 2.85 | 2.77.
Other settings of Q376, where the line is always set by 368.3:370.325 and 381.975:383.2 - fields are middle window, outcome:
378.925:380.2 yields -0.16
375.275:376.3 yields -0.07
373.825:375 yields 0.16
